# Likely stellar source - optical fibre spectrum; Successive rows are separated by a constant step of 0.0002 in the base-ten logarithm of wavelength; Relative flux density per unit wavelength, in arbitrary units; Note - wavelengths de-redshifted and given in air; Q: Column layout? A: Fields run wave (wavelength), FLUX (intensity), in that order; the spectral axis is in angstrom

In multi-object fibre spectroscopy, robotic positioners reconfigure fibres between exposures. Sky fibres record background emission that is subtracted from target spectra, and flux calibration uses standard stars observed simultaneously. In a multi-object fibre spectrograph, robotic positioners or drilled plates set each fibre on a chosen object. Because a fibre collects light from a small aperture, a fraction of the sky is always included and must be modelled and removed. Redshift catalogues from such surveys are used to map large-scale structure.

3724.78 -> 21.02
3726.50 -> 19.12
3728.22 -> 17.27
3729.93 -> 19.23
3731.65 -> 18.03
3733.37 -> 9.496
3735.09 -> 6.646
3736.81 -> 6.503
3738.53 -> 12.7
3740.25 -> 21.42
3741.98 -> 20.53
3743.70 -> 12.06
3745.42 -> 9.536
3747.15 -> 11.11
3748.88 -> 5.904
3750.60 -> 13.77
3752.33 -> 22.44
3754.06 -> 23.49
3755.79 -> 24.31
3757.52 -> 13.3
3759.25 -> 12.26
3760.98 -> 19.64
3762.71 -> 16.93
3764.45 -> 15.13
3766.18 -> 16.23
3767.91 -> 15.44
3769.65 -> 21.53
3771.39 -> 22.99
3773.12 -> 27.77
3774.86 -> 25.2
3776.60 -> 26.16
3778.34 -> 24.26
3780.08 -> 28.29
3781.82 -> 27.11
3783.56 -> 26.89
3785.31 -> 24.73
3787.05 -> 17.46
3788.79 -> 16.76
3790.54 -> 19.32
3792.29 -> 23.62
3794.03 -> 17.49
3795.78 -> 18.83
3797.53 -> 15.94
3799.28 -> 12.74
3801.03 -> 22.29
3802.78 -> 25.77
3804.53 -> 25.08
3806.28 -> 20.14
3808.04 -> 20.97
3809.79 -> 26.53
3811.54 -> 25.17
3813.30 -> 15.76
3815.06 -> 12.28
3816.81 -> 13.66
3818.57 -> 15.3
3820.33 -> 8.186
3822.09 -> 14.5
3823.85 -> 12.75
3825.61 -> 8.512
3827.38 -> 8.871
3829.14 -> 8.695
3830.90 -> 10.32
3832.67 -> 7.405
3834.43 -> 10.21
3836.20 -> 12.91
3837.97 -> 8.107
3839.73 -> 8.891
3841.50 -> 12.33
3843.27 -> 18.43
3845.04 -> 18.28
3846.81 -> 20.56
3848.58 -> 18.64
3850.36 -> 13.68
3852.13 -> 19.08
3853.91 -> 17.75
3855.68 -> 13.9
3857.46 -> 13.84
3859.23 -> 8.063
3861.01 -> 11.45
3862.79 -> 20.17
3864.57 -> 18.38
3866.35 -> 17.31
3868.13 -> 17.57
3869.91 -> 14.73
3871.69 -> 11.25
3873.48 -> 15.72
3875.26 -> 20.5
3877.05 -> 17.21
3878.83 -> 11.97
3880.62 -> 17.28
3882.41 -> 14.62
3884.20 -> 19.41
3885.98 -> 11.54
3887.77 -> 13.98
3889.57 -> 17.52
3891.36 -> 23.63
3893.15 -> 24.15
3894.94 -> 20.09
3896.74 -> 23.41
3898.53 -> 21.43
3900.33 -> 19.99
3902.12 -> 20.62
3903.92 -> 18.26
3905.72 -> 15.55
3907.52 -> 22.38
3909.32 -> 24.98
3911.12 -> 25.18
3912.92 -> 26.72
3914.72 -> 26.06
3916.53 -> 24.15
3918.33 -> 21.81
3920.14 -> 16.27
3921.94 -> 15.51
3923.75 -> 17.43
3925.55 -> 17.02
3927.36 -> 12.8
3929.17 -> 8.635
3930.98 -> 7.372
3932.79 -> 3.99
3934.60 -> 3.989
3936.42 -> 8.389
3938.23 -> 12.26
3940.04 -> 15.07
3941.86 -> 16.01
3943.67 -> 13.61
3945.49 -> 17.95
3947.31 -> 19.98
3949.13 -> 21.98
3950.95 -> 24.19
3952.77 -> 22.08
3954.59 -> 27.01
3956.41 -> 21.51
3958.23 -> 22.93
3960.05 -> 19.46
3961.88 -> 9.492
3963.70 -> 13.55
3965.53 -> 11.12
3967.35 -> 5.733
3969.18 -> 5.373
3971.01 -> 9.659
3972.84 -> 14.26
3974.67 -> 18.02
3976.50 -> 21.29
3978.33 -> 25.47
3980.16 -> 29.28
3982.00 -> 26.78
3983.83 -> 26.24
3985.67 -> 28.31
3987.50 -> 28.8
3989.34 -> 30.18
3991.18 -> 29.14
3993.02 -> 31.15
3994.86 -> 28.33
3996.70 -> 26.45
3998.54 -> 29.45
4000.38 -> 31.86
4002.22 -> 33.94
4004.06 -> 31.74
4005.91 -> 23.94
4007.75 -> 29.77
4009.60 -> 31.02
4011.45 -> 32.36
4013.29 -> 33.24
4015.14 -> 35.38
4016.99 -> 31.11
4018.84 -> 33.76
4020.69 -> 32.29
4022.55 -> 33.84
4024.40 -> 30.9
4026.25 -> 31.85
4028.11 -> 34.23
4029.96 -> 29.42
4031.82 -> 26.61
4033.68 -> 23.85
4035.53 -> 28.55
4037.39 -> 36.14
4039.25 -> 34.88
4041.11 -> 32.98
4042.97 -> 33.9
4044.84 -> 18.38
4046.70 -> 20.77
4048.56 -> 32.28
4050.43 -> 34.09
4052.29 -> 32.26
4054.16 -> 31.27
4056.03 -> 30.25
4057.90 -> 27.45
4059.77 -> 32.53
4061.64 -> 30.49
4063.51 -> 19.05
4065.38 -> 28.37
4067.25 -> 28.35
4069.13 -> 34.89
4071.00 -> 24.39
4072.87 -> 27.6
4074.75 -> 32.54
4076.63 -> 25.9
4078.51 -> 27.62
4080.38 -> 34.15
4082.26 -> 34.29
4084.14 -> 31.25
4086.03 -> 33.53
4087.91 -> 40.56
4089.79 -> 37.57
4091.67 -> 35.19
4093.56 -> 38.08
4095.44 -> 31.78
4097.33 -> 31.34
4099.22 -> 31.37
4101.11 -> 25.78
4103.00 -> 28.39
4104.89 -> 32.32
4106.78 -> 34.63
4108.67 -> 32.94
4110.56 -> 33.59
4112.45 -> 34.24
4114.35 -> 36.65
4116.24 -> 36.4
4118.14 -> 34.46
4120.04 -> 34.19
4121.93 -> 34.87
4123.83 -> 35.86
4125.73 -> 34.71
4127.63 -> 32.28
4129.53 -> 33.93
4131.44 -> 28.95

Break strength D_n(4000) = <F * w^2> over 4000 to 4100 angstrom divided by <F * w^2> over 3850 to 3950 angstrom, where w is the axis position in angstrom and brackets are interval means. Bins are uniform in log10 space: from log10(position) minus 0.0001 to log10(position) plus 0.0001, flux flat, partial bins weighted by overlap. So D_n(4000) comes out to 1.98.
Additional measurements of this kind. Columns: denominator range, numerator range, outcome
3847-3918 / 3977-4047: 1.74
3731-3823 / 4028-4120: 1.98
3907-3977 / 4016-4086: 1.93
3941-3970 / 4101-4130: 2.14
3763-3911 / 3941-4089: 1.67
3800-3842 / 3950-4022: 1.84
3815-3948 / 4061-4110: 2.21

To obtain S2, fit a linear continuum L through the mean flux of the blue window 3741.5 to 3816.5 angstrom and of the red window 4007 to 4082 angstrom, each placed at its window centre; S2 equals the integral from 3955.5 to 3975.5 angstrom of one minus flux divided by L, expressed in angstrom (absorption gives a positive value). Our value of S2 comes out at 9.9 angstrom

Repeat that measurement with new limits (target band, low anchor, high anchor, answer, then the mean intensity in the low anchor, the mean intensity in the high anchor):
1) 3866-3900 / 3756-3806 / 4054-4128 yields 9.6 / 20.7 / 32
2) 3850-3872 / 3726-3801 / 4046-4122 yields 6.9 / 18.2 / 31.7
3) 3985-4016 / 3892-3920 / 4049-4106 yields -3.7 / 22.2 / 31.1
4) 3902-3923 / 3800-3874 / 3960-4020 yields -1.5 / 15.3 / 24.9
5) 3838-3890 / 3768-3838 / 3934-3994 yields 8.8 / 18.3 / 19.2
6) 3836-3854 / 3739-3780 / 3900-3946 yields 2.2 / 18.5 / 16.5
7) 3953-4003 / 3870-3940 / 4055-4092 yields 1.9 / 17.1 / 30.7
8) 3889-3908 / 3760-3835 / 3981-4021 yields 2.8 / 18.4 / 30.2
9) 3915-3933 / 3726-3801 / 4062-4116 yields 6.9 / 18.2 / 31.7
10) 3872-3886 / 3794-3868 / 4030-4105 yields 1.8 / 15.4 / 30.5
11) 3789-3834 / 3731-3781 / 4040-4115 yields 7.5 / 17.4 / 31.1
